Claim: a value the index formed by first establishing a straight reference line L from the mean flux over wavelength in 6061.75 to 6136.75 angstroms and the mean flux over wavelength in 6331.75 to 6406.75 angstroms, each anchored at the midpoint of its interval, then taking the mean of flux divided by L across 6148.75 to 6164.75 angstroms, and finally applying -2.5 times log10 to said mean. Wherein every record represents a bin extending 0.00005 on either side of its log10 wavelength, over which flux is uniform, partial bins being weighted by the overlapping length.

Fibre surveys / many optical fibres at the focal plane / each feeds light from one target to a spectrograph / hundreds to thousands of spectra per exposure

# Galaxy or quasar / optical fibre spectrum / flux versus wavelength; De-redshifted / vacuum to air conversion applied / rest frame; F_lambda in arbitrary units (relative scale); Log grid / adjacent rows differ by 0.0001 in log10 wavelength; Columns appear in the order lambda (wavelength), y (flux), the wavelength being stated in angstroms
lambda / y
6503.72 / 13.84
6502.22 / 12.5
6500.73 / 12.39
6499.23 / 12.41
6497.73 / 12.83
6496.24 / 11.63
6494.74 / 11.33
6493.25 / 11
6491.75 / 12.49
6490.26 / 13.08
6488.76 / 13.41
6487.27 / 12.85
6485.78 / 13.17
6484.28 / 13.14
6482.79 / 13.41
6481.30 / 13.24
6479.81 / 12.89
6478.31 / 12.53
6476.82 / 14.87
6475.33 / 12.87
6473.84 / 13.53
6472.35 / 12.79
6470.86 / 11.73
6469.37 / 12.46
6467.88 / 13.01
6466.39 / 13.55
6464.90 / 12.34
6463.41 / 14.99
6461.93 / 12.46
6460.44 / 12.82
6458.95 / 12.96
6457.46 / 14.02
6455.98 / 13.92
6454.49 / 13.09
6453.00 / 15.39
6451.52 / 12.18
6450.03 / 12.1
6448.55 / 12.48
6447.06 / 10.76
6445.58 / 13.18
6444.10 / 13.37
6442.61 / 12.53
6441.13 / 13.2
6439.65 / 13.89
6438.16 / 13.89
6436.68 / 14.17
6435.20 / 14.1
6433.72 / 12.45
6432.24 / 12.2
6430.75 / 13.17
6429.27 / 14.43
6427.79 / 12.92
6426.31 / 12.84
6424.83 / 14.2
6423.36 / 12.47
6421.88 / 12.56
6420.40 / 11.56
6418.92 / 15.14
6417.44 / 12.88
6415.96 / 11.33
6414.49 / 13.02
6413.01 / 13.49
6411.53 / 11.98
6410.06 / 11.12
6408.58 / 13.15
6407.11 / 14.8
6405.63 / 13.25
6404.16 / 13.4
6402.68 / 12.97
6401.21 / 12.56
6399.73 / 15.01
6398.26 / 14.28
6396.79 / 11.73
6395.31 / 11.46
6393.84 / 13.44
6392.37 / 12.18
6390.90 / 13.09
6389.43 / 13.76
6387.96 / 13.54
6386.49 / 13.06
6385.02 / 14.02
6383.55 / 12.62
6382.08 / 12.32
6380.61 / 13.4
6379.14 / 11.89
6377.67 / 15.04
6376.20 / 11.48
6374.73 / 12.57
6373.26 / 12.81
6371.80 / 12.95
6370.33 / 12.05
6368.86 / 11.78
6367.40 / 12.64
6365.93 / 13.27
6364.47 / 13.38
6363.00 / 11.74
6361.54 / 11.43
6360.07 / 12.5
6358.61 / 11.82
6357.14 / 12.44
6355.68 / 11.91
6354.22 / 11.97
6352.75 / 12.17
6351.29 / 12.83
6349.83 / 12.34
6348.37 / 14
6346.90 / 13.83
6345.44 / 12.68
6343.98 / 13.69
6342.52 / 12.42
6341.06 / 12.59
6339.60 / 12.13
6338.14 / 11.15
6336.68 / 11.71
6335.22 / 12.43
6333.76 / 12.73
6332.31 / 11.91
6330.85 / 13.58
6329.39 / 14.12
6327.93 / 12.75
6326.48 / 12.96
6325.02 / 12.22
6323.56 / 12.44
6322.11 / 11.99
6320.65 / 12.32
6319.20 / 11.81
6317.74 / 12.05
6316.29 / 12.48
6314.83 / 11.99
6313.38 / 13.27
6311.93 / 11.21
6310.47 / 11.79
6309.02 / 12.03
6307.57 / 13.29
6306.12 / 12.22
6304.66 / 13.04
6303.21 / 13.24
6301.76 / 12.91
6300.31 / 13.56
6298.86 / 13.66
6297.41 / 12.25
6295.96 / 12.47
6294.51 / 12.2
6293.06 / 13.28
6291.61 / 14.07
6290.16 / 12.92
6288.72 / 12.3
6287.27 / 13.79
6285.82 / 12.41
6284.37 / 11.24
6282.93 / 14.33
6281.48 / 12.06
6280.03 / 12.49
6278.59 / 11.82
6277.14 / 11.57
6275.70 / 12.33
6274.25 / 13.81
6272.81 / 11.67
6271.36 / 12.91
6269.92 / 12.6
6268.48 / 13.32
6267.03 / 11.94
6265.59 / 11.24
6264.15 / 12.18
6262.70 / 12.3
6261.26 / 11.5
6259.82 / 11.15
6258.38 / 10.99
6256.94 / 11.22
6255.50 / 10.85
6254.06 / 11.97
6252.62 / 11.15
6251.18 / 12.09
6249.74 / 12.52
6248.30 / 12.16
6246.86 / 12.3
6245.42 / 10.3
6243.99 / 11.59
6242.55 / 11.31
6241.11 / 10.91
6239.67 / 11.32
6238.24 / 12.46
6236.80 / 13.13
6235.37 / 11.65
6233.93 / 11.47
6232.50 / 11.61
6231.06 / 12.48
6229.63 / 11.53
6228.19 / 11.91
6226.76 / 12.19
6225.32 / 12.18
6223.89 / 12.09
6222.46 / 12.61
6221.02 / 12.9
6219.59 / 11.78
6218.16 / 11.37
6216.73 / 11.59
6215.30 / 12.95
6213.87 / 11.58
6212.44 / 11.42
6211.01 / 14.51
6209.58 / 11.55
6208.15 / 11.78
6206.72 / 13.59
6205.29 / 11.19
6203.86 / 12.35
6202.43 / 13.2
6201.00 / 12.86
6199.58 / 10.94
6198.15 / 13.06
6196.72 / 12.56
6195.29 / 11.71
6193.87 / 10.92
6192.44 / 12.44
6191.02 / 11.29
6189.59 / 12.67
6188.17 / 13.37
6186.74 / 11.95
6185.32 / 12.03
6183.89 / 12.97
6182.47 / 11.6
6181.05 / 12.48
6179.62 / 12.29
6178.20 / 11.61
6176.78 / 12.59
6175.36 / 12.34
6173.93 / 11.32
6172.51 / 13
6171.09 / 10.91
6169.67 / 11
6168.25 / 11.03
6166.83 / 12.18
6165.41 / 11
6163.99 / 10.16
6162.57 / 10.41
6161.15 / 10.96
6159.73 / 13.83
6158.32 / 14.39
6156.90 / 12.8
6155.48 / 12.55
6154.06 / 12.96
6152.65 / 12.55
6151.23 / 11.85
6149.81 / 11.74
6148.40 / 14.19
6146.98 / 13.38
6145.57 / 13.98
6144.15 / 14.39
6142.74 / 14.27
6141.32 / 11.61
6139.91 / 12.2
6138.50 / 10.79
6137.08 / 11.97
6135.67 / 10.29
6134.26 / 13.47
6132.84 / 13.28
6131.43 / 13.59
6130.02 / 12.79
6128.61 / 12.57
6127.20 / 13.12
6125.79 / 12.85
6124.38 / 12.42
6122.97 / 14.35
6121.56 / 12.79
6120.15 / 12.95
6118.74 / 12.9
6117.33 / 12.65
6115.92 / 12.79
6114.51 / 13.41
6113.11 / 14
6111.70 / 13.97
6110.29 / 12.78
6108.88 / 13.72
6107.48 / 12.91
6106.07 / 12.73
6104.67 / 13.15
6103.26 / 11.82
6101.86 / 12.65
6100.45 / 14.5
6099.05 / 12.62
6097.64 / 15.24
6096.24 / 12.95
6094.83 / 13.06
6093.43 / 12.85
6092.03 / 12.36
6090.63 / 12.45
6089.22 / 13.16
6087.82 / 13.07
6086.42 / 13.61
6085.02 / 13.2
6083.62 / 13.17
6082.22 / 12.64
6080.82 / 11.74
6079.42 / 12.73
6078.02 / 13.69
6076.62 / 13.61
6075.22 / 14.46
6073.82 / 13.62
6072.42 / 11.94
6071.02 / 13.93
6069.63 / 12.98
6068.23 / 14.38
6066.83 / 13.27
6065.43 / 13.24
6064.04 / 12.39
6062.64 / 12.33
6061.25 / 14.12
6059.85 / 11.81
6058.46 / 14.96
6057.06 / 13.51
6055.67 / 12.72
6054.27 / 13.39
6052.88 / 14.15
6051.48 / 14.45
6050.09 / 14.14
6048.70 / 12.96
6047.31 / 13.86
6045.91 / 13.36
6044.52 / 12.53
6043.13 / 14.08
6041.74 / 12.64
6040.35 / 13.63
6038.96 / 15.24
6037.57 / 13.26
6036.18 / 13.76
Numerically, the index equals 0.07 mag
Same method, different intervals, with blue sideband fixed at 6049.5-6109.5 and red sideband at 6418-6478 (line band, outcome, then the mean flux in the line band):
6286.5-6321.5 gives 0.04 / 12.7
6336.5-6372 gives 0.06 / 12.5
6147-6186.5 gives 0.09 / 12.1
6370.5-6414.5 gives 0.01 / 13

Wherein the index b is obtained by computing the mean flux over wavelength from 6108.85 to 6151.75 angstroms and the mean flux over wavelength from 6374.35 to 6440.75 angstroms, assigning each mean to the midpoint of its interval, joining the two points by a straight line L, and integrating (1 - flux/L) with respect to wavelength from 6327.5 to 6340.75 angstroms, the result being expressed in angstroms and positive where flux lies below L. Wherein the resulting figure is 0.6 angstroms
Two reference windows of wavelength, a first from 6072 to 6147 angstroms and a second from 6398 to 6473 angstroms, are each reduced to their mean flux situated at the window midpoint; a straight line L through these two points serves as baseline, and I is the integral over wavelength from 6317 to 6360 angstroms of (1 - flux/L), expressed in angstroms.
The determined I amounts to 1.8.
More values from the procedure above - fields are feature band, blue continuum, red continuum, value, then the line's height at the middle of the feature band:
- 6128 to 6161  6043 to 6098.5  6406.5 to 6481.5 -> 1.1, 13.2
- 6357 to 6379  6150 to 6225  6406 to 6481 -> 0.5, 12.8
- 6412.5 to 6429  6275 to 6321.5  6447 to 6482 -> 0.0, 12.9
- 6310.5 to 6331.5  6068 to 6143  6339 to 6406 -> 0.6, 12.8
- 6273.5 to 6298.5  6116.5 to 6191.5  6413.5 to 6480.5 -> 0.1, 12.7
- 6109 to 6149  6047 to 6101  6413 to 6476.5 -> 0.8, 13.3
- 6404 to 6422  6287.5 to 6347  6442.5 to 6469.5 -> 0.0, 12.9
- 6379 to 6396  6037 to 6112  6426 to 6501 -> 0.1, 13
